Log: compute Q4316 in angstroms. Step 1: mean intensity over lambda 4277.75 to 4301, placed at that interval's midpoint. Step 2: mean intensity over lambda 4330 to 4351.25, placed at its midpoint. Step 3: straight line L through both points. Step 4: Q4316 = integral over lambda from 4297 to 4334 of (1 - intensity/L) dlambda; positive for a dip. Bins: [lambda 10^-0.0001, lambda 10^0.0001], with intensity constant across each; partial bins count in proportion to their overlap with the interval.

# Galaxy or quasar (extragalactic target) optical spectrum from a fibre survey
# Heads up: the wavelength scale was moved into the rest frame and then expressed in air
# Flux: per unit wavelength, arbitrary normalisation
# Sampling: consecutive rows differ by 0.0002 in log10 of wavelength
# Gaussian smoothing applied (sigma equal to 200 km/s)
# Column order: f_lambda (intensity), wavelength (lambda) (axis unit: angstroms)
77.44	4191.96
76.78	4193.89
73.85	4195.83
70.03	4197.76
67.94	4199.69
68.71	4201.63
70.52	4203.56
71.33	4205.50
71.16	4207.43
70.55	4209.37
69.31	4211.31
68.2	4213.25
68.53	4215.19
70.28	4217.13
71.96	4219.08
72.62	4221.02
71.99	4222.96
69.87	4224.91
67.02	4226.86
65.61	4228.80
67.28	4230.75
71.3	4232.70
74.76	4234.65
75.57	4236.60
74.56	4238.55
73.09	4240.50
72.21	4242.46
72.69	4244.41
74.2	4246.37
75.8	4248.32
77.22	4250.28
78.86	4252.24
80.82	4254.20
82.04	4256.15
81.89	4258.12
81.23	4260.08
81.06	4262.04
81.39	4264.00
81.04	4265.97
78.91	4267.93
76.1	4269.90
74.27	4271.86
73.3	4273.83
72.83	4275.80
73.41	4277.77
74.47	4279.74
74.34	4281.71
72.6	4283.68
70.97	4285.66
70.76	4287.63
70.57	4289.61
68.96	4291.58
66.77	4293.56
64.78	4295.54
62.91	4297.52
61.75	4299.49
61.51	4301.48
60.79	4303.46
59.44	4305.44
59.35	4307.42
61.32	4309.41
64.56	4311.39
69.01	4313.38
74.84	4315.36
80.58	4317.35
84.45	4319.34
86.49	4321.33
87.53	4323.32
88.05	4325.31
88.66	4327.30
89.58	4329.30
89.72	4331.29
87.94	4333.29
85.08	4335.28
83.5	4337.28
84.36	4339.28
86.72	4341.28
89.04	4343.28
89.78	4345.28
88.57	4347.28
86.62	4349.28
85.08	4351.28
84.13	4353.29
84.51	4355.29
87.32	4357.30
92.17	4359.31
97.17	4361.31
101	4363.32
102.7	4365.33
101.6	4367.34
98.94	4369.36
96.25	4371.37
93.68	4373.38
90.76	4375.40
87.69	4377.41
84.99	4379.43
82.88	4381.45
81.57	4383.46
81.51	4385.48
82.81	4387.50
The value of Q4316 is 1.8 angstroms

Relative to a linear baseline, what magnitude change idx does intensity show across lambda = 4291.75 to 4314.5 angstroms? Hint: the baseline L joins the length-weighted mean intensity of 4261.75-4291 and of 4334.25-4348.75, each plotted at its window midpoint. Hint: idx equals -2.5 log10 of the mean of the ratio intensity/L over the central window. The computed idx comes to 0.252 mag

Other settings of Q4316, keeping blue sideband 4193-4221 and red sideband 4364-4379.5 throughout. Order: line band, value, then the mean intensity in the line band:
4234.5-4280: 0.8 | 76.8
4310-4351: 2.4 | 84.1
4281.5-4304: 4.4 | 67.1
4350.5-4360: 0.6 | 86.4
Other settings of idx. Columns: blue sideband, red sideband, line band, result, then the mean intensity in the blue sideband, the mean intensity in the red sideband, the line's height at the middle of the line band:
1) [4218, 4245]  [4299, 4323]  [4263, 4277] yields -0.09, 71.4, 69.4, 70.4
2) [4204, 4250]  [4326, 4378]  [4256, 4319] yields 0.13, 71.4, 90.5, 80.6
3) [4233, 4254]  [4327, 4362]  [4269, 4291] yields 0.09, 75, 87.7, 79.6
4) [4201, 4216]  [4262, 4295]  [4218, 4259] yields -0.03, 69.9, 73.9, 71.6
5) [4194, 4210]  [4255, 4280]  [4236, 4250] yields 0.02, 70.8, 78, 75.3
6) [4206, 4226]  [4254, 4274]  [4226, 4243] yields 0.04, 70.4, 79.5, 73.9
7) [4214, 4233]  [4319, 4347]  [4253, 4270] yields -0.07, 69.6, 87.3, 75.7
